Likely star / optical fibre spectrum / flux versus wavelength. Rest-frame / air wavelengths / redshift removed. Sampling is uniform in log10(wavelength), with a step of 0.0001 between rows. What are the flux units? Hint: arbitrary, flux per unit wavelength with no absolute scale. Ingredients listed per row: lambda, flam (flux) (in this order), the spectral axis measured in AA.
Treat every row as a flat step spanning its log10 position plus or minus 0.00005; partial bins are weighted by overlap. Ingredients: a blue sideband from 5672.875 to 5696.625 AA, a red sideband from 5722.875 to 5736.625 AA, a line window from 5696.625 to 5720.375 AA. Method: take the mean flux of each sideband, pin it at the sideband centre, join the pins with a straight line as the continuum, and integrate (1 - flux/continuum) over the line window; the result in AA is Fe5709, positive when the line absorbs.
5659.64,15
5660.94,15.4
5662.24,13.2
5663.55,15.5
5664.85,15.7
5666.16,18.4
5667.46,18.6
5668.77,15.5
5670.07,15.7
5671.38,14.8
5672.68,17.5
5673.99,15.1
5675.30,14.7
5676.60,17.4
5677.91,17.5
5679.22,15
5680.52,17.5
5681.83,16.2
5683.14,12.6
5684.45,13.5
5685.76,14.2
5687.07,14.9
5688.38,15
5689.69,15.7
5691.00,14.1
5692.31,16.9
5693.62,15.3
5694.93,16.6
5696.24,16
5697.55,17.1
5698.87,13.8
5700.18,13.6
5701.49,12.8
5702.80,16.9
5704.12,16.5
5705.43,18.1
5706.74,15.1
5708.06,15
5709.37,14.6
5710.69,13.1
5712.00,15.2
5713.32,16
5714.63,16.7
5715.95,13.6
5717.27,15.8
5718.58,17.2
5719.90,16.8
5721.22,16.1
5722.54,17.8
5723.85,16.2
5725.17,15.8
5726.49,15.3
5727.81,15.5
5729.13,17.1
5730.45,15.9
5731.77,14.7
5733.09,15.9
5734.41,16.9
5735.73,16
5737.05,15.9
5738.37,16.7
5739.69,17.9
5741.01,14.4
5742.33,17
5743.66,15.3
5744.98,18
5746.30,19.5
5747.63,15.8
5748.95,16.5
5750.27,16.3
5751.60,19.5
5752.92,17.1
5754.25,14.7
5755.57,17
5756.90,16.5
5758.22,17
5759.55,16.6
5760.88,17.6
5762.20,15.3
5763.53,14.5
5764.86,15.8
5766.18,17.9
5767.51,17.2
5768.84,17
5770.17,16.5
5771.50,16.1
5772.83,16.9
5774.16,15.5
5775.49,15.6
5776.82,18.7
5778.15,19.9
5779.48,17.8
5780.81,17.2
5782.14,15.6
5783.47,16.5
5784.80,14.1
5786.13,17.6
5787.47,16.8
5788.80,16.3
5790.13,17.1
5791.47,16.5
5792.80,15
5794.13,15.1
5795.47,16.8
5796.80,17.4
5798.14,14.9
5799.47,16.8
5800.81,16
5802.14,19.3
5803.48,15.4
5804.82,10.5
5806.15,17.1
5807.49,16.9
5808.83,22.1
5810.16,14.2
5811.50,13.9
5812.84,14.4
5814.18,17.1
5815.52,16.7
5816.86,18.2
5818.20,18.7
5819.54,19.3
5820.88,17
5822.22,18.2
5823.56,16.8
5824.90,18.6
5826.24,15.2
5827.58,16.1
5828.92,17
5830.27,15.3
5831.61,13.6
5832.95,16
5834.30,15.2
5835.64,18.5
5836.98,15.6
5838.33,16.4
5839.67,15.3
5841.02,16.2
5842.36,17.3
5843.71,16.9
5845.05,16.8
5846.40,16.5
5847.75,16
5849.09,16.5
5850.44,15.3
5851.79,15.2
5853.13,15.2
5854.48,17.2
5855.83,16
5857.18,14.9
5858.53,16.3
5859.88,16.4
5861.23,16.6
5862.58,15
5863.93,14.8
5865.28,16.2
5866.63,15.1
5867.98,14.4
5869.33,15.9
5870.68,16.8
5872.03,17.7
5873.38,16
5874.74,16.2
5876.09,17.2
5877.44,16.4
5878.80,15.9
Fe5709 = 0.5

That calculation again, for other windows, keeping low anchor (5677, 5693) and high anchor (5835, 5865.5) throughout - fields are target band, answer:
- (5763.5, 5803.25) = -2.1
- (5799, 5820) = -0.9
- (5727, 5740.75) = -0.6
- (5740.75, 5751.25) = -0.8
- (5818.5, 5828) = -0.8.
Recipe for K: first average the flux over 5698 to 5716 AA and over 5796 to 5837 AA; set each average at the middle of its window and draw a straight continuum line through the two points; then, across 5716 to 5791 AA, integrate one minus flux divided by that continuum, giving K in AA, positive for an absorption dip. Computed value -3.9 AA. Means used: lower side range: 15.1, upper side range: 16.5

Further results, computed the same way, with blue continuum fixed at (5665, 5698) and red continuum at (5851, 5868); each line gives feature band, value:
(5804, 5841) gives -1.7 AA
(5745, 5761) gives -1.3 AA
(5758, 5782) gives -1.6 AA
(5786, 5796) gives -0.4 AA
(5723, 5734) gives -0.1 AA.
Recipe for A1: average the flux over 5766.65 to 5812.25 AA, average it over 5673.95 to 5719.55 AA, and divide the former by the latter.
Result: 1.07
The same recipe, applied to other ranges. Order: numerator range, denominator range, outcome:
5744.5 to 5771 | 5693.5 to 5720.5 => 1.08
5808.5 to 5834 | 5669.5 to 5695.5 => 1.07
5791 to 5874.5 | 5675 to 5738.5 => 1.04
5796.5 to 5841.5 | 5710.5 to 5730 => 1.03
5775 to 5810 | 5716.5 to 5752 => 1.01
